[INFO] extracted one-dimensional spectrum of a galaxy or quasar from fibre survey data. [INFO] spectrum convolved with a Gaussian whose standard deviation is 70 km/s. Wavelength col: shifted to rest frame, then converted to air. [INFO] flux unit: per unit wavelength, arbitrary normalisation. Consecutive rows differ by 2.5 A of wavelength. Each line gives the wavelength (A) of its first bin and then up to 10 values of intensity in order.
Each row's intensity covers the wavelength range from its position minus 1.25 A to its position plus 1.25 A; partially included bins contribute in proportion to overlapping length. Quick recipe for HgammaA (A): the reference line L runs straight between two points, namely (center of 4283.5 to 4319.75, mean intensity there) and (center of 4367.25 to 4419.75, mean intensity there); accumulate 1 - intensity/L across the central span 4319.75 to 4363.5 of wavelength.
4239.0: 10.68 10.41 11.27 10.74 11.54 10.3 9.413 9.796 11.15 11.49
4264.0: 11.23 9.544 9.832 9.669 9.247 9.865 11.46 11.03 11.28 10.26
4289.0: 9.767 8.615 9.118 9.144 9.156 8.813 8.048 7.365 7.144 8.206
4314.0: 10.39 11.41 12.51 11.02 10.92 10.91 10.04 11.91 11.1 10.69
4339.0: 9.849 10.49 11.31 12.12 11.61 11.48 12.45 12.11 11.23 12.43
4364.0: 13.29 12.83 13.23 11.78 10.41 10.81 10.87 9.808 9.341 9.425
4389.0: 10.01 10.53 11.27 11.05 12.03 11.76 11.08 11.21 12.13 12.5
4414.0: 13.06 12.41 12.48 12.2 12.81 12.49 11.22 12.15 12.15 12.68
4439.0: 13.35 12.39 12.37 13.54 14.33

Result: -4.85 A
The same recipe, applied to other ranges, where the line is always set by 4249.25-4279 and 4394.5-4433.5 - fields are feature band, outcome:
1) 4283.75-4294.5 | 0.8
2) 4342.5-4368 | -1.7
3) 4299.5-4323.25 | 3.0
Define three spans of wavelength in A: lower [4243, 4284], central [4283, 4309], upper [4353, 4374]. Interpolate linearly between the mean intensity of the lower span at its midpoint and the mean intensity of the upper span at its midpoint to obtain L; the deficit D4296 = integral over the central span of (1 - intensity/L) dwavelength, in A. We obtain 4.76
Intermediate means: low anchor 10.5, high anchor 12.3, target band 9.04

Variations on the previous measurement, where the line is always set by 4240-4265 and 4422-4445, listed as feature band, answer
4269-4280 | 0.9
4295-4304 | 1.8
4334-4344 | 0.8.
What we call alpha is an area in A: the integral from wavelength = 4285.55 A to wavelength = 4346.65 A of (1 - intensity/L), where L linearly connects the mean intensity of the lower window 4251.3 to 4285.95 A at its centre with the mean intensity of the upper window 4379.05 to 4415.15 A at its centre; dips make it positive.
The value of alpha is 3.8 A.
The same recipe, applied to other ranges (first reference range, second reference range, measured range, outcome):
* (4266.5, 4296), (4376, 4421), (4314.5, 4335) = -1.5 A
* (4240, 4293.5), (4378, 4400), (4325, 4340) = -0.5 A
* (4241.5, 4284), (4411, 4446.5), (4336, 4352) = 0.5 A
